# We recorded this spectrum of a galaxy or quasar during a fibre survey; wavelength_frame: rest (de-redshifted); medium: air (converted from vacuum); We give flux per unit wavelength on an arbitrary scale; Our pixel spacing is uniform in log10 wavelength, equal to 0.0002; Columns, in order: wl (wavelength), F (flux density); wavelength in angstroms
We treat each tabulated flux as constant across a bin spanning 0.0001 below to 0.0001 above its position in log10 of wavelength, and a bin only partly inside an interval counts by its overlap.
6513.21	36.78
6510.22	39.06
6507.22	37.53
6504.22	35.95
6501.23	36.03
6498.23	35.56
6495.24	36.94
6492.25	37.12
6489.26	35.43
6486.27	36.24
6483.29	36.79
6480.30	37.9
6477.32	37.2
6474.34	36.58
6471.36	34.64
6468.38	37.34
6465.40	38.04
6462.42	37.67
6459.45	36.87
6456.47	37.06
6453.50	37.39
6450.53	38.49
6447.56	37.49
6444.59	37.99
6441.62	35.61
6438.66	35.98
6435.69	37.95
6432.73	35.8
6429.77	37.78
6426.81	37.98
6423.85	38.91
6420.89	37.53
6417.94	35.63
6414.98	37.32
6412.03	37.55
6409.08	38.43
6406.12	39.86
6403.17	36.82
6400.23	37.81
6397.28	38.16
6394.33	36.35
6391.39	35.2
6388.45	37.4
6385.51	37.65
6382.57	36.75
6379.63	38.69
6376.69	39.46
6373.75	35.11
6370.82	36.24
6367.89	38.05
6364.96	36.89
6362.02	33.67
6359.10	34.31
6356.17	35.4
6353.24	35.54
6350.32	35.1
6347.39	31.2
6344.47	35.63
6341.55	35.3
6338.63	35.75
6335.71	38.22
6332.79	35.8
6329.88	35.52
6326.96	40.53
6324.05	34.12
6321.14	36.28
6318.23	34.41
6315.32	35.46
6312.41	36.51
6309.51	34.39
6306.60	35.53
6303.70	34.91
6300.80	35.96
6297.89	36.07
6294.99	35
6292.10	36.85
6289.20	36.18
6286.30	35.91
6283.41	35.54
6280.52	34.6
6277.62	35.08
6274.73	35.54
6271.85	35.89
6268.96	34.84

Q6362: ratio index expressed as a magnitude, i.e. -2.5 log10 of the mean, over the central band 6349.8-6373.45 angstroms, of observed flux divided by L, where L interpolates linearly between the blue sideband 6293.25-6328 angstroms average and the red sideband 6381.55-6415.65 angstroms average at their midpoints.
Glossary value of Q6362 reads 0.03 mag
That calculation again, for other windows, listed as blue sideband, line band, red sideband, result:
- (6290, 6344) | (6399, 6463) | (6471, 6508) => -0.03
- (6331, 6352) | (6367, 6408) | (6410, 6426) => -0.02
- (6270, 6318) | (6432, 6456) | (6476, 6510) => -0.02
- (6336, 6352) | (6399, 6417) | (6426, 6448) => -0.05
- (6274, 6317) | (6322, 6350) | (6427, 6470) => 0.01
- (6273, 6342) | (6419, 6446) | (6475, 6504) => -0.03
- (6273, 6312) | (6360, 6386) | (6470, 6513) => -0.03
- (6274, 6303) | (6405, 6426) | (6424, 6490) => -0.03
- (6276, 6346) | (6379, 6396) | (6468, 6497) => -0.02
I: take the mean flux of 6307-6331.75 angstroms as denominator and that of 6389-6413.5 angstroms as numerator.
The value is 1.05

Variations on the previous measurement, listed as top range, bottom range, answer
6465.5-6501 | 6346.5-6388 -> 1.01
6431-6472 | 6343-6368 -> 1.06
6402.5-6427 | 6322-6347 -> 1.05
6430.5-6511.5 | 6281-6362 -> 1.04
